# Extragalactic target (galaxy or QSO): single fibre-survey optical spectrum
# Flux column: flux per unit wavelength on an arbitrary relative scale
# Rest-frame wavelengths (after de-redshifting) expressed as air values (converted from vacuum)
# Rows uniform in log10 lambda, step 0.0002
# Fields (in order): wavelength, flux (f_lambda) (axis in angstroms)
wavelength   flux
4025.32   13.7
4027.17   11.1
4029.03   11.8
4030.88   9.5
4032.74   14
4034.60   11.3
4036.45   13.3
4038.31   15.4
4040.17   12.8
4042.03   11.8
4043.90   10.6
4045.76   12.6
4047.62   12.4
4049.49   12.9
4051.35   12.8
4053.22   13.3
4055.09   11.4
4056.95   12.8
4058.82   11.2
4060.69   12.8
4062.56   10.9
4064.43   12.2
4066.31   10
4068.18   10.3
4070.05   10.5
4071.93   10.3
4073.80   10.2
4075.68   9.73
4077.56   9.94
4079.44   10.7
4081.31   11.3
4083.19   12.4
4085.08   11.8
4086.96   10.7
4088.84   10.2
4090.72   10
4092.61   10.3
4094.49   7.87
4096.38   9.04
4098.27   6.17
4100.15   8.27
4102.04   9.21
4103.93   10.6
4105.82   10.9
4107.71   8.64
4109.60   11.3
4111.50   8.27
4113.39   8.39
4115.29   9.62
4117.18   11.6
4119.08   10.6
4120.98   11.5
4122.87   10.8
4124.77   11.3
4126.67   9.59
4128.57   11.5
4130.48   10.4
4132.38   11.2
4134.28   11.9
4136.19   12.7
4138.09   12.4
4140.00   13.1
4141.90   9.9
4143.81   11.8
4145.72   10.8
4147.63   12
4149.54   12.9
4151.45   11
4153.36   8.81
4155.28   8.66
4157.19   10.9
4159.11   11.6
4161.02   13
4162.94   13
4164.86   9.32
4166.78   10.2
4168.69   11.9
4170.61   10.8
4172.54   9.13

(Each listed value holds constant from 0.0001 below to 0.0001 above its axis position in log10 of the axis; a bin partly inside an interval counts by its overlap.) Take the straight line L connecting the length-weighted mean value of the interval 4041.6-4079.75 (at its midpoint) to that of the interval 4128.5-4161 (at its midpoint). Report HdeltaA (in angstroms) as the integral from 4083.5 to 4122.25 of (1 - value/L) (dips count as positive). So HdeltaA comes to 5.3 angstroms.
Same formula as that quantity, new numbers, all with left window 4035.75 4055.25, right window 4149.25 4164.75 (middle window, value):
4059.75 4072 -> 1.34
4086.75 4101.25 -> 3.63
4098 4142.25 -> 4.17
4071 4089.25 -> 2.16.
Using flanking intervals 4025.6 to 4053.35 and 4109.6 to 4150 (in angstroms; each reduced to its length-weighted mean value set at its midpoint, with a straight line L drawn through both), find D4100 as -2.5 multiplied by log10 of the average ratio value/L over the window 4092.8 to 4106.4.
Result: 0.28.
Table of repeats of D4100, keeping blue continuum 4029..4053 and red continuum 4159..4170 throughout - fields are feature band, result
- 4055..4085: 0.11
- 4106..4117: 0.24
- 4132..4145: -0.02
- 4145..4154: 0.04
